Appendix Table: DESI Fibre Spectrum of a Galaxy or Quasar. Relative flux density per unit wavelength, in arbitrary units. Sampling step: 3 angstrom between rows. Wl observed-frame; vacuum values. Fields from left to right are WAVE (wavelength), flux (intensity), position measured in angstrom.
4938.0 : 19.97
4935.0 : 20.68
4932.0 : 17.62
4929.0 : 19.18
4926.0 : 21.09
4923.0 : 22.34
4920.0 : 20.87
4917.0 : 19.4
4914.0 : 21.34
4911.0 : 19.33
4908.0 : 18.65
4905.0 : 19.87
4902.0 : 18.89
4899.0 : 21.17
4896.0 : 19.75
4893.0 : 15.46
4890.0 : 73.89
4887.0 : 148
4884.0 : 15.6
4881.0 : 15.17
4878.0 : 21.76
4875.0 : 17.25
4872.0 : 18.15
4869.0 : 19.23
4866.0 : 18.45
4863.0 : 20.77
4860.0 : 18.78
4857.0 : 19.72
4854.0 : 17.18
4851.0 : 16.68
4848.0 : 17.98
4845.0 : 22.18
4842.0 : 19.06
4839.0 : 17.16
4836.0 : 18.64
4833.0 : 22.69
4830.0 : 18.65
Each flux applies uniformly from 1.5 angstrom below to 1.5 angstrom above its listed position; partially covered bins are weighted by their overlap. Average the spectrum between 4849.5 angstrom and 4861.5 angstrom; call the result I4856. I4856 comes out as 18.1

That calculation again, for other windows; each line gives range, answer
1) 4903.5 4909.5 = 19.3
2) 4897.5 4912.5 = 19.6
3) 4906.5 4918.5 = 19.7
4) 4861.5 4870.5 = 19.5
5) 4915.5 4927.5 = 20.9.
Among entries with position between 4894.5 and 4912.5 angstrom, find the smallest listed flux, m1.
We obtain 18.65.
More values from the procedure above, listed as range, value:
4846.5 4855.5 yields 16.68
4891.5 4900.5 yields 15.46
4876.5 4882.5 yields 15.17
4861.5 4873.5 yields 18.15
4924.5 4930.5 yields 19.18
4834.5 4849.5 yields 17.16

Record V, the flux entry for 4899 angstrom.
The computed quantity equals 21.17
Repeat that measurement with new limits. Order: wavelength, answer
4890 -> 73.89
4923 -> 22.34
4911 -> 19.33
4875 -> 17.25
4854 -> 17.18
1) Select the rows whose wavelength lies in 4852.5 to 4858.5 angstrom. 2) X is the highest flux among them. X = 19.72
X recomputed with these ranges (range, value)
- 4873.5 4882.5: 21.76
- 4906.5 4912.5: 19.33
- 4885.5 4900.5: 148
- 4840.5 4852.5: 22.18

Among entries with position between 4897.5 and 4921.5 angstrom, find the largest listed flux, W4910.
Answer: 21.34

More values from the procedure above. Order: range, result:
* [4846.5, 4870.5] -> 20.77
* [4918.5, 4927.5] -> 22.34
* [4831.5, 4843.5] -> 22.69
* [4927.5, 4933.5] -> 19.18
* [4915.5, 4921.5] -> 20.87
